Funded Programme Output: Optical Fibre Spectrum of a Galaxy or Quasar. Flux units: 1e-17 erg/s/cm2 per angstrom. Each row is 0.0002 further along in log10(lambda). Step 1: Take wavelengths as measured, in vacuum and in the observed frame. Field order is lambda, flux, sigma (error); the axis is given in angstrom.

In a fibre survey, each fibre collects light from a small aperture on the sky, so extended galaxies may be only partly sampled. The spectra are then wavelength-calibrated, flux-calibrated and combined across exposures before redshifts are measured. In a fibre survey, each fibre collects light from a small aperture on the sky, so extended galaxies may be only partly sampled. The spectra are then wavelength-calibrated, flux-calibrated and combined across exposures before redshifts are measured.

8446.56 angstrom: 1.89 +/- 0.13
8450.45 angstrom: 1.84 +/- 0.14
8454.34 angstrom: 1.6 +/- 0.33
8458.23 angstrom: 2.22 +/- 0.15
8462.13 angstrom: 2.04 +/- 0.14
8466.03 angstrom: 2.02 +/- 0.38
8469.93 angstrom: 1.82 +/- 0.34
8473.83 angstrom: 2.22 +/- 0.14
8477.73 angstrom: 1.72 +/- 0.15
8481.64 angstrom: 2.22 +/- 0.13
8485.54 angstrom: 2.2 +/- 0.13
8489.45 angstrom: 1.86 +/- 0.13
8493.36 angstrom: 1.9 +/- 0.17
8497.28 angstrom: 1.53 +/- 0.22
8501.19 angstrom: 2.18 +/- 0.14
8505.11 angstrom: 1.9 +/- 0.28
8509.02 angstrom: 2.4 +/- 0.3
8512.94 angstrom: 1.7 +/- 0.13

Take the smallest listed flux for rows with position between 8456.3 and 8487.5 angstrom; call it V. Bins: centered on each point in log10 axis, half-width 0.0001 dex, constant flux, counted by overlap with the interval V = 1.72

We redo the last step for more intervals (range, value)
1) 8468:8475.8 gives 1.82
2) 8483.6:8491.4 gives 1.86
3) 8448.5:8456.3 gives 1.6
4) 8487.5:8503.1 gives 1.53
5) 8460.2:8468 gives 2.02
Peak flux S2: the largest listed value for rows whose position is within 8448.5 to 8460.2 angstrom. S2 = 2.22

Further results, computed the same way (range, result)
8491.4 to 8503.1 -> 2.18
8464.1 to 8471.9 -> 2.02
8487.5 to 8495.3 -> 1.9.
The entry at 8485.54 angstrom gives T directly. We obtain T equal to 2.2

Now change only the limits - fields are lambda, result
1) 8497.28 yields 1.53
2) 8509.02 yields 2.4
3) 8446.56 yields 1.89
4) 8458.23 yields 2.22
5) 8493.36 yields 1.9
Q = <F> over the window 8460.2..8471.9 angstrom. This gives 1.96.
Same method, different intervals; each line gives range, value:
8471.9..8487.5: 2.09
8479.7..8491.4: 2.09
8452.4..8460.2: 1.91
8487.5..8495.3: 1.88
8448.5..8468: 1.94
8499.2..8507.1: 2.04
